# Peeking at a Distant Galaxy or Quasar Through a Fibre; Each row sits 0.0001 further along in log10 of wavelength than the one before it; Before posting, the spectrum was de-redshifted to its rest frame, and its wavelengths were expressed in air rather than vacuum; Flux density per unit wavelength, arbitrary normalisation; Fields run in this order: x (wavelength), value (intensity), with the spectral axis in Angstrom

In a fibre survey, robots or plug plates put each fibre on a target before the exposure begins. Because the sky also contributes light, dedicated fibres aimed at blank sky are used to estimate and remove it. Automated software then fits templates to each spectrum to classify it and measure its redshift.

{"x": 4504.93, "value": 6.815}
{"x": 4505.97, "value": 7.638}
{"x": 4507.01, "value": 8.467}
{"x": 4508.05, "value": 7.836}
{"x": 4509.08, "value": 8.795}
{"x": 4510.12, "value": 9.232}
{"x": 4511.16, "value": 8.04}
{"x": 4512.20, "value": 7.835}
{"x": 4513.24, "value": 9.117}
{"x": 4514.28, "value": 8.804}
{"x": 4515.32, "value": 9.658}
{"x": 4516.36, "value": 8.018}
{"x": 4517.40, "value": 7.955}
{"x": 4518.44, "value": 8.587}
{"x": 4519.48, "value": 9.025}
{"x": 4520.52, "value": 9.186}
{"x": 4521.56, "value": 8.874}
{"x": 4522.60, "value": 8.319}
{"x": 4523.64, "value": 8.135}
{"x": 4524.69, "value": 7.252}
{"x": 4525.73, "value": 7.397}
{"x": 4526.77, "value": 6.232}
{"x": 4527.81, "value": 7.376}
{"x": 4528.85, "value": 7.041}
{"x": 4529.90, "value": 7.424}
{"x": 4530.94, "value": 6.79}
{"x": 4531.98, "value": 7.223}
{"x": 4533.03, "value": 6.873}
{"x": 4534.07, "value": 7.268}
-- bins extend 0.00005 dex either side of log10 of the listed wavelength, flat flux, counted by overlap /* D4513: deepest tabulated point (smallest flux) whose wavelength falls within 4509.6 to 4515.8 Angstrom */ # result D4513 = 7.835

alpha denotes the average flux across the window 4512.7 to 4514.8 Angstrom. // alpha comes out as 8.94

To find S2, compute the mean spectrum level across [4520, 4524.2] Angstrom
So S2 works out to 8.61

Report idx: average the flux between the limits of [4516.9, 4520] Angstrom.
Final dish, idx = 8.53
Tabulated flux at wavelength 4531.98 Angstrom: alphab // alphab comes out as 7.223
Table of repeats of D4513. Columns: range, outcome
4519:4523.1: 8.319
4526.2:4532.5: 6.232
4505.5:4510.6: 7.638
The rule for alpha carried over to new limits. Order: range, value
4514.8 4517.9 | 8.55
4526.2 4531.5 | 6.99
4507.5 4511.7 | 8.48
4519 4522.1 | 9.03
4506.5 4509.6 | 8.38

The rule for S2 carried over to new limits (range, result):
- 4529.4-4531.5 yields 7.13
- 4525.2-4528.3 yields 7.01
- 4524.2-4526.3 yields 7.31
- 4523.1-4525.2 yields 7.68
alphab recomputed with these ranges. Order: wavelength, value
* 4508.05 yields 7.836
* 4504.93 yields 6.815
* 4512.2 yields 7.835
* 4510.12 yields 9.232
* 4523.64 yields 8.135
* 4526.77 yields 6.232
